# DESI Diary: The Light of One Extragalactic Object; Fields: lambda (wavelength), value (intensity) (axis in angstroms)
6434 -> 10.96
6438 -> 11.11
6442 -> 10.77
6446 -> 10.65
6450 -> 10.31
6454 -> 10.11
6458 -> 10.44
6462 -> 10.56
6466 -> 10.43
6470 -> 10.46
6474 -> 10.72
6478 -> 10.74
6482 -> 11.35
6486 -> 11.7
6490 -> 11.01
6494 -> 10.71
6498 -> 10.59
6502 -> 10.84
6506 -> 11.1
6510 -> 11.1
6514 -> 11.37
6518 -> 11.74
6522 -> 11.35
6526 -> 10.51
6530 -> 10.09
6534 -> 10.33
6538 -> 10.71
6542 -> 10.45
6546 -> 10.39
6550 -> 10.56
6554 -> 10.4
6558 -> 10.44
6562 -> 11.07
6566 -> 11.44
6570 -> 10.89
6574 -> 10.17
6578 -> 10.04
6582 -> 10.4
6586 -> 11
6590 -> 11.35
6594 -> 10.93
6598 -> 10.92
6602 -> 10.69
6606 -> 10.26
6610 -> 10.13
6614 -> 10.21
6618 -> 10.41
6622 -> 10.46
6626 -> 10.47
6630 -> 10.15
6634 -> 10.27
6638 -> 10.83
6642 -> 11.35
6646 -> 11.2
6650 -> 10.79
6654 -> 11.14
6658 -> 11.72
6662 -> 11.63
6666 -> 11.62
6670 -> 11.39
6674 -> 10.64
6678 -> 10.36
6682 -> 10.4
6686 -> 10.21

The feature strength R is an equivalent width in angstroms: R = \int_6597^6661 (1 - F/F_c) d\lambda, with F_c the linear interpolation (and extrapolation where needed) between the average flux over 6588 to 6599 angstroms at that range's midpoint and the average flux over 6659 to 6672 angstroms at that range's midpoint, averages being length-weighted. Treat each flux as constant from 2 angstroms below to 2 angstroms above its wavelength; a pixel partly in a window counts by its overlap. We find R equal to 3.5 angstroms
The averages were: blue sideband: 11.1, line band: 10.7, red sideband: 11.6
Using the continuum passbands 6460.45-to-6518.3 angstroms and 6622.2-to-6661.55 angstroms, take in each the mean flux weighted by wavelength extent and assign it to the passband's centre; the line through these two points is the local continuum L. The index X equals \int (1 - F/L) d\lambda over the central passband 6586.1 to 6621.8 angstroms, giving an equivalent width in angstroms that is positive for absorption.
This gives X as 0.9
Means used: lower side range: 10.9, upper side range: 10.9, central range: 10.6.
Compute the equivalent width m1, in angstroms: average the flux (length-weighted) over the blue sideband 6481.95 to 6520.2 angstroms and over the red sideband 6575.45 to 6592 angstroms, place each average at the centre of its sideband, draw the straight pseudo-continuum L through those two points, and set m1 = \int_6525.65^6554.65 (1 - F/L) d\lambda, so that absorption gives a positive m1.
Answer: 1.32 angstroms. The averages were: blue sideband 11.1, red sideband 10.7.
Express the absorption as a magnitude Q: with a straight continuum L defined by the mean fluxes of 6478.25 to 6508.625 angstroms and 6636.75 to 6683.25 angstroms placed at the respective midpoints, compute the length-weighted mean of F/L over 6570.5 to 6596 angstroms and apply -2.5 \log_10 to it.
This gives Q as 0.041 mag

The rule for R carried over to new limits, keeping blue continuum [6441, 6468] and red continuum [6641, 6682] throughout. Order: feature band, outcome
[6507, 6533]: -0.81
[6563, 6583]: 0.42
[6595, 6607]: 0.29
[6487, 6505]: -0.45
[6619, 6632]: 0.78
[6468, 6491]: -1.00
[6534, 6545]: 0.23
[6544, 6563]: 0.42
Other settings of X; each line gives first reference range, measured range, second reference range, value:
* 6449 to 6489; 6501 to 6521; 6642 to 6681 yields -0.8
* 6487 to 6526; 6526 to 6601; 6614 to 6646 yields 1.4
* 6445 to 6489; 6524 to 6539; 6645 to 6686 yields 0.6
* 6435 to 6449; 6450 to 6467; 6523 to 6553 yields 0.6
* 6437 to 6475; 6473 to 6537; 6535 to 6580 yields -2.4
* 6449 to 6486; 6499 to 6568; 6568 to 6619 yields -1.4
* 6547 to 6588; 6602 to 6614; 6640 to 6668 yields 0.8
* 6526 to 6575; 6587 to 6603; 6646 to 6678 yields -0.2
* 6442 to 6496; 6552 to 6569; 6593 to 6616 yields -0.4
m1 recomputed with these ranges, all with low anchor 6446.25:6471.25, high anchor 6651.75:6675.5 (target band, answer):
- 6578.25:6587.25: 0.4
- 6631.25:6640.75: 0.6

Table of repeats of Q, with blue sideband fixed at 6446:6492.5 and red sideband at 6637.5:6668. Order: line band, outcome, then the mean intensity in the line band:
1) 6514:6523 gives -0.06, 11.5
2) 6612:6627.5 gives 0.08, 10.4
